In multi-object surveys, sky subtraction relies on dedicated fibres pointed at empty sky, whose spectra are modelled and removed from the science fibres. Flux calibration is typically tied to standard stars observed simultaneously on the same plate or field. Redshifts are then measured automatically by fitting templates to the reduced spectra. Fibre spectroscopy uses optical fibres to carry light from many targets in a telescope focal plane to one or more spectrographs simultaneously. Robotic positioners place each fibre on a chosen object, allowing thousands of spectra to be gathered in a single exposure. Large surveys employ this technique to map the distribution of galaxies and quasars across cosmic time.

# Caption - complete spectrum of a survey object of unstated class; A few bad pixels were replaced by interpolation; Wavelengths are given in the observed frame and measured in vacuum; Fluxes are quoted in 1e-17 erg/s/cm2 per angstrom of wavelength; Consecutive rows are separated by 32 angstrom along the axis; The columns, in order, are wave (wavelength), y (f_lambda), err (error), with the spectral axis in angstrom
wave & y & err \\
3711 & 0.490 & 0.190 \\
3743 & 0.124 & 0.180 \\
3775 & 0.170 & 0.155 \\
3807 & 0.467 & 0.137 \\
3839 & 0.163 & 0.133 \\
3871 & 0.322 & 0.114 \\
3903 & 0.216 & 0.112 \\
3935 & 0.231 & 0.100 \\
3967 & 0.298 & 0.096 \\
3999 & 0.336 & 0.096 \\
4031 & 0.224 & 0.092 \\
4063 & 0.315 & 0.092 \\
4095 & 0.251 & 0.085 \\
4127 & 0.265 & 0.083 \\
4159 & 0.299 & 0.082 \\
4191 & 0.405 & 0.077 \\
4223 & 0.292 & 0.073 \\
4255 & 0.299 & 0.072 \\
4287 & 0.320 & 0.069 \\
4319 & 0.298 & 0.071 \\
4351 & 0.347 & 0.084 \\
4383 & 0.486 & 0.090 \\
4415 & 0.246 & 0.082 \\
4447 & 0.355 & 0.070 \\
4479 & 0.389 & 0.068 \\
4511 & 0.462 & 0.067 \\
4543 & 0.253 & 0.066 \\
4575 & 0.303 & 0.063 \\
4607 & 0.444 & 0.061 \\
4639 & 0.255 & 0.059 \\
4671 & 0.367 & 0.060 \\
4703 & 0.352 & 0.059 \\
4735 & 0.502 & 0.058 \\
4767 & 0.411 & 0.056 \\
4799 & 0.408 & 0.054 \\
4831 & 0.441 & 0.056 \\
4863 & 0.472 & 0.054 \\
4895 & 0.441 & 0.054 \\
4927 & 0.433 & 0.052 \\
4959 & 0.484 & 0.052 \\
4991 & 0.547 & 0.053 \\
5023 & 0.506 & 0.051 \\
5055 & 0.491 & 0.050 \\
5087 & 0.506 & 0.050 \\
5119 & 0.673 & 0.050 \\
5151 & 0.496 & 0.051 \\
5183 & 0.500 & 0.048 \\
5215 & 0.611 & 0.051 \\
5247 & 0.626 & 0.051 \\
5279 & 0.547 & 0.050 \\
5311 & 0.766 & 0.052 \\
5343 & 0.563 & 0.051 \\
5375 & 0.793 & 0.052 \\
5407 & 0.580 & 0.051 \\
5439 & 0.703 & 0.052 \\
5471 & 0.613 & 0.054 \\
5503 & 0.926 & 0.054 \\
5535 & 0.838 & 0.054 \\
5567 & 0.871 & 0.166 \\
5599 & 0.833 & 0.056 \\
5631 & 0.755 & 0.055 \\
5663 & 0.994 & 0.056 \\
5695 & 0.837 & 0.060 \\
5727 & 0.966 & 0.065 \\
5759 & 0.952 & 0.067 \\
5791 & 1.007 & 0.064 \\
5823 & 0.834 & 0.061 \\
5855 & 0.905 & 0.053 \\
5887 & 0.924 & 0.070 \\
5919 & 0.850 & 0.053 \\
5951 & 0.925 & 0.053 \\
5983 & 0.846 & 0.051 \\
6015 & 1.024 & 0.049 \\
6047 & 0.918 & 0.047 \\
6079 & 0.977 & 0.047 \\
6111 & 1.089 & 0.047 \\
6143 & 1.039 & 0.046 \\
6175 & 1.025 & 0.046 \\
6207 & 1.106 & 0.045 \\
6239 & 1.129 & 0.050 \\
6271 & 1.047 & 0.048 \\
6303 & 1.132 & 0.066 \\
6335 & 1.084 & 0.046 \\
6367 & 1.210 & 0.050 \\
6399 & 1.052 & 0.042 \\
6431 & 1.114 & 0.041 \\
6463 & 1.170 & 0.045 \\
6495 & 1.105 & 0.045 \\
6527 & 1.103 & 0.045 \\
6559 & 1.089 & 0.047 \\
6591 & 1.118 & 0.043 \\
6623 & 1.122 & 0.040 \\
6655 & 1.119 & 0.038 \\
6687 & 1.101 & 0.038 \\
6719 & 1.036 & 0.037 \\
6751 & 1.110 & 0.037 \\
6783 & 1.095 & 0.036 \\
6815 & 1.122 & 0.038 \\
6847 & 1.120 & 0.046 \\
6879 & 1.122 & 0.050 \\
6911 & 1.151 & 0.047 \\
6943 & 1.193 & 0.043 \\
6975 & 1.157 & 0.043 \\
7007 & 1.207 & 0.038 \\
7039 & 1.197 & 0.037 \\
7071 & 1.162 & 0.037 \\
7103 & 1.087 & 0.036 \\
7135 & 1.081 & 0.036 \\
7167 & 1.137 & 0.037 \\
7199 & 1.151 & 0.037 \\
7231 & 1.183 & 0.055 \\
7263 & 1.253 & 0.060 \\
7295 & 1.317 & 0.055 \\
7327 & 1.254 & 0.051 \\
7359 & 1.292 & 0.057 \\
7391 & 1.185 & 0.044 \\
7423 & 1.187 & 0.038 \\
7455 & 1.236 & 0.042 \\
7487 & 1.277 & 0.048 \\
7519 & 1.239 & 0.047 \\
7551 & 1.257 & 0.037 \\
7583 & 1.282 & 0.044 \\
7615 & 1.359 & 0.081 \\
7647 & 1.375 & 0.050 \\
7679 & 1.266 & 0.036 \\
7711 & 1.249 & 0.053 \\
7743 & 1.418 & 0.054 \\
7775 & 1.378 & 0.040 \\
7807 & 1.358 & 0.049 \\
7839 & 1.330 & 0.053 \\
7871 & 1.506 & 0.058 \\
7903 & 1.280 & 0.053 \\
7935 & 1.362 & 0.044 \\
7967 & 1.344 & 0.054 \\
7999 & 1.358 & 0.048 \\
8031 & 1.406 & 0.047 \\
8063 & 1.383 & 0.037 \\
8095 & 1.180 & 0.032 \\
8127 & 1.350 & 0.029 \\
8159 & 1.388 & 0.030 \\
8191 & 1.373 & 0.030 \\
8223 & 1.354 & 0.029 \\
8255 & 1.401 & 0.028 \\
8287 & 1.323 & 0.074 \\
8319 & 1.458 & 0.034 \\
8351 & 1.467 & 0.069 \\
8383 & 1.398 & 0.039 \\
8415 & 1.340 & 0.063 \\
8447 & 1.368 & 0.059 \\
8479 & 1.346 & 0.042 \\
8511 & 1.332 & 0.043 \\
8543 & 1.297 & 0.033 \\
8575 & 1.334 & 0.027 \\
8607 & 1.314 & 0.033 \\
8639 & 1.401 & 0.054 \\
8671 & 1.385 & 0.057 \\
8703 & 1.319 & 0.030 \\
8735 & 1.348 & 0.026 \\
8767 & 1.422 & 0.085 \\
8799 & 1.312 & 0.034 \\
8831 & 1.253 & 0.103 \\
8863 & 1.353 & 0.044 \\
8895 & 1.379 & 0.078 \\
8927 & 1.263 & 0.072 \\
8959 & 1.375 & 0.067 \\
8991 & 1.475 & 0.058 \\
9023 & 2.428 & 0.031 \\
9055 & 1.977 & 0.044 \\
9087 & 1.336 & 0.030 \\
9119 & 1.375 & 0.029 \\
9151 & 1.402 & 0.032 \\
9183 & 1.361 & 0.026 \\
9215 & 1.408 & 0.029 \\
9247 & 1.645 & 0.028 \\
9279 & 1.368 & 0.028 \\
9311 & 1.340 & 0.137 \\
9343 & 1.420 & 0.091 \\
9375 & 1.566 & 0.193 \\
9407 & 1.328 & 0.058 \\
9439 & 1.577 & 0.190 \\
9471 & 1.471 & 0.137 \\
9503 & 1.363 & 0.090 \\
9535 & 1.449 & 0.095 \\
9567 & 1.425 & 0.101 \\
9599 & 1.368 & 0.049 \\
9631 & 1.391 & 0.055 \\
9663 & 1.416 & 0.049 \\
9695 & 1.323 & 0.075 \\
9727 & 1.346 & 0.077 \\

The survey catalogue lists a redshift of 0.38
